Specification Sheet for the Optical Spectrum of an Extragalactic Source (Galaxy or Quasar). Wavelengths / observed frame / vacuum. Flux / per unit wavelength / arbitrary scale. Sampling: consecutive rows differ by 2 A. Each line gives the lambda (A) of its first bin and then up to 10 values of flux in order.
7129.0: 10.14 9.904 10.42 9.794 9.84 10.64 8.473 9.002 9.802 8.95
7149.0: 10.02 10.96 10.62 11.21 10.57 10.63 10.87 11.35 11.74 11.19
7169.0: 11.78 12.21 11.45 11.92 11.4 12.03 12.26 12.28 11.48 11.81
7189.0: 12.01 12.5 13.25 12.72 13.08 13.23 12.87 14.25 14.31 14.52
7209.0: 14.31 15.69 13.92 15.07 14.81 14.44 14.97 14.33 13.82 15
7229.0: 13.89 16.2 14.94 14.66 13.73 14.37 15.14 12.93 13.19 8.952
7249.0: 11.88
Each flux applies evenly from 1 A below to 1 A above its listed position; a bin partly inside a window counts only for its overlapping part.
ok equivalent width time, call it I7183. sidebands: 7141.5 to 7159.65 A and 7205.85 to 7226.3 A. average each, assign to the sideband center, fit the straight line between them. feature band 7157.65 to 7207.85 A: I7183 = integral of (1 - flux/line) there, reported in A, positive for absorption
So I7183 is 0.22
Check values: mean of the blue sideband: 10.1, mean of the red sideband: 14.6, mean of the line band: 12.3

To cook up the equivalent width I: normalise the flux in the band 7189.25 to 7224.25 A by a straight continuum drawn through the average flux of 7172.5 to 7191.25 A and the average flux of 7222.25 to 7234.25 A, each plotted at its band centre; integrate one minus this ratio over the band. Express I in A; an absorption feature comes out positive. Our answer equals -1.5 A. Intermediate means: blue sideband 11.9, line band 14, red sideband 14.7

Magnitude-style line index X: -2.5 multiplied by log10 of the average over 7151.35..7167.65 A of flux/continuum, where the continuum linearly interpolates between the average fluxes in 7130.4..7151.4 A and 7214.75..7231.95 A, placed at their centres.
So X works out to -0.01 mag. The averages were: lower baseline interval 9.77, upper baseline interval 14.7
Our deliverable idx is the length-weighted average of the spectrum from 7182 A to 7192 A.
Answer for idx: 12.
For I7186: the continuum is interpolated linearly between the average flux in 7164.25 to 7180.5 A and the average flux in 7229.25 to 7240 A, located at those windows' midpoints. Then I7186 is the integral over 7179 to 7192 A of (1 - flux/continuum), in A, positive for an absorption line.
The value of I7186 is 0.32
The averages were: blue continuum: 11.7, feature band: 12.1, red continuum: 14.7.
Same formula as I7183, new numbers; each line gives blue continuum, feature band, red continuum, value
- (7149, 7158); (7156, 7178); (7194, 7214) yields 0.41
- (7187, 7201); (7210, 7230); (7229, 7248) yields -1.86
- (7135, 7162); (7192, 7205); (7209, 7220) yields 0.29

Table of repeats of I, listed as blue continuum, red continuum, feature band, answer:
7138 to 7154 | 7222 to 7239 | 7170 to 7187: -0.4 A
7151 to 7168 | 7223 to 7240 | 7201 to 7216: -1.2 A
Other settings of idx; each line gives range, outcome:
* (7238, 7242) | 14.8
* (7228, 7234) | 15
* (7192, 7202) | 13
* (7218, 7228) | 14.5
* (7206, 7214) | 14.6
